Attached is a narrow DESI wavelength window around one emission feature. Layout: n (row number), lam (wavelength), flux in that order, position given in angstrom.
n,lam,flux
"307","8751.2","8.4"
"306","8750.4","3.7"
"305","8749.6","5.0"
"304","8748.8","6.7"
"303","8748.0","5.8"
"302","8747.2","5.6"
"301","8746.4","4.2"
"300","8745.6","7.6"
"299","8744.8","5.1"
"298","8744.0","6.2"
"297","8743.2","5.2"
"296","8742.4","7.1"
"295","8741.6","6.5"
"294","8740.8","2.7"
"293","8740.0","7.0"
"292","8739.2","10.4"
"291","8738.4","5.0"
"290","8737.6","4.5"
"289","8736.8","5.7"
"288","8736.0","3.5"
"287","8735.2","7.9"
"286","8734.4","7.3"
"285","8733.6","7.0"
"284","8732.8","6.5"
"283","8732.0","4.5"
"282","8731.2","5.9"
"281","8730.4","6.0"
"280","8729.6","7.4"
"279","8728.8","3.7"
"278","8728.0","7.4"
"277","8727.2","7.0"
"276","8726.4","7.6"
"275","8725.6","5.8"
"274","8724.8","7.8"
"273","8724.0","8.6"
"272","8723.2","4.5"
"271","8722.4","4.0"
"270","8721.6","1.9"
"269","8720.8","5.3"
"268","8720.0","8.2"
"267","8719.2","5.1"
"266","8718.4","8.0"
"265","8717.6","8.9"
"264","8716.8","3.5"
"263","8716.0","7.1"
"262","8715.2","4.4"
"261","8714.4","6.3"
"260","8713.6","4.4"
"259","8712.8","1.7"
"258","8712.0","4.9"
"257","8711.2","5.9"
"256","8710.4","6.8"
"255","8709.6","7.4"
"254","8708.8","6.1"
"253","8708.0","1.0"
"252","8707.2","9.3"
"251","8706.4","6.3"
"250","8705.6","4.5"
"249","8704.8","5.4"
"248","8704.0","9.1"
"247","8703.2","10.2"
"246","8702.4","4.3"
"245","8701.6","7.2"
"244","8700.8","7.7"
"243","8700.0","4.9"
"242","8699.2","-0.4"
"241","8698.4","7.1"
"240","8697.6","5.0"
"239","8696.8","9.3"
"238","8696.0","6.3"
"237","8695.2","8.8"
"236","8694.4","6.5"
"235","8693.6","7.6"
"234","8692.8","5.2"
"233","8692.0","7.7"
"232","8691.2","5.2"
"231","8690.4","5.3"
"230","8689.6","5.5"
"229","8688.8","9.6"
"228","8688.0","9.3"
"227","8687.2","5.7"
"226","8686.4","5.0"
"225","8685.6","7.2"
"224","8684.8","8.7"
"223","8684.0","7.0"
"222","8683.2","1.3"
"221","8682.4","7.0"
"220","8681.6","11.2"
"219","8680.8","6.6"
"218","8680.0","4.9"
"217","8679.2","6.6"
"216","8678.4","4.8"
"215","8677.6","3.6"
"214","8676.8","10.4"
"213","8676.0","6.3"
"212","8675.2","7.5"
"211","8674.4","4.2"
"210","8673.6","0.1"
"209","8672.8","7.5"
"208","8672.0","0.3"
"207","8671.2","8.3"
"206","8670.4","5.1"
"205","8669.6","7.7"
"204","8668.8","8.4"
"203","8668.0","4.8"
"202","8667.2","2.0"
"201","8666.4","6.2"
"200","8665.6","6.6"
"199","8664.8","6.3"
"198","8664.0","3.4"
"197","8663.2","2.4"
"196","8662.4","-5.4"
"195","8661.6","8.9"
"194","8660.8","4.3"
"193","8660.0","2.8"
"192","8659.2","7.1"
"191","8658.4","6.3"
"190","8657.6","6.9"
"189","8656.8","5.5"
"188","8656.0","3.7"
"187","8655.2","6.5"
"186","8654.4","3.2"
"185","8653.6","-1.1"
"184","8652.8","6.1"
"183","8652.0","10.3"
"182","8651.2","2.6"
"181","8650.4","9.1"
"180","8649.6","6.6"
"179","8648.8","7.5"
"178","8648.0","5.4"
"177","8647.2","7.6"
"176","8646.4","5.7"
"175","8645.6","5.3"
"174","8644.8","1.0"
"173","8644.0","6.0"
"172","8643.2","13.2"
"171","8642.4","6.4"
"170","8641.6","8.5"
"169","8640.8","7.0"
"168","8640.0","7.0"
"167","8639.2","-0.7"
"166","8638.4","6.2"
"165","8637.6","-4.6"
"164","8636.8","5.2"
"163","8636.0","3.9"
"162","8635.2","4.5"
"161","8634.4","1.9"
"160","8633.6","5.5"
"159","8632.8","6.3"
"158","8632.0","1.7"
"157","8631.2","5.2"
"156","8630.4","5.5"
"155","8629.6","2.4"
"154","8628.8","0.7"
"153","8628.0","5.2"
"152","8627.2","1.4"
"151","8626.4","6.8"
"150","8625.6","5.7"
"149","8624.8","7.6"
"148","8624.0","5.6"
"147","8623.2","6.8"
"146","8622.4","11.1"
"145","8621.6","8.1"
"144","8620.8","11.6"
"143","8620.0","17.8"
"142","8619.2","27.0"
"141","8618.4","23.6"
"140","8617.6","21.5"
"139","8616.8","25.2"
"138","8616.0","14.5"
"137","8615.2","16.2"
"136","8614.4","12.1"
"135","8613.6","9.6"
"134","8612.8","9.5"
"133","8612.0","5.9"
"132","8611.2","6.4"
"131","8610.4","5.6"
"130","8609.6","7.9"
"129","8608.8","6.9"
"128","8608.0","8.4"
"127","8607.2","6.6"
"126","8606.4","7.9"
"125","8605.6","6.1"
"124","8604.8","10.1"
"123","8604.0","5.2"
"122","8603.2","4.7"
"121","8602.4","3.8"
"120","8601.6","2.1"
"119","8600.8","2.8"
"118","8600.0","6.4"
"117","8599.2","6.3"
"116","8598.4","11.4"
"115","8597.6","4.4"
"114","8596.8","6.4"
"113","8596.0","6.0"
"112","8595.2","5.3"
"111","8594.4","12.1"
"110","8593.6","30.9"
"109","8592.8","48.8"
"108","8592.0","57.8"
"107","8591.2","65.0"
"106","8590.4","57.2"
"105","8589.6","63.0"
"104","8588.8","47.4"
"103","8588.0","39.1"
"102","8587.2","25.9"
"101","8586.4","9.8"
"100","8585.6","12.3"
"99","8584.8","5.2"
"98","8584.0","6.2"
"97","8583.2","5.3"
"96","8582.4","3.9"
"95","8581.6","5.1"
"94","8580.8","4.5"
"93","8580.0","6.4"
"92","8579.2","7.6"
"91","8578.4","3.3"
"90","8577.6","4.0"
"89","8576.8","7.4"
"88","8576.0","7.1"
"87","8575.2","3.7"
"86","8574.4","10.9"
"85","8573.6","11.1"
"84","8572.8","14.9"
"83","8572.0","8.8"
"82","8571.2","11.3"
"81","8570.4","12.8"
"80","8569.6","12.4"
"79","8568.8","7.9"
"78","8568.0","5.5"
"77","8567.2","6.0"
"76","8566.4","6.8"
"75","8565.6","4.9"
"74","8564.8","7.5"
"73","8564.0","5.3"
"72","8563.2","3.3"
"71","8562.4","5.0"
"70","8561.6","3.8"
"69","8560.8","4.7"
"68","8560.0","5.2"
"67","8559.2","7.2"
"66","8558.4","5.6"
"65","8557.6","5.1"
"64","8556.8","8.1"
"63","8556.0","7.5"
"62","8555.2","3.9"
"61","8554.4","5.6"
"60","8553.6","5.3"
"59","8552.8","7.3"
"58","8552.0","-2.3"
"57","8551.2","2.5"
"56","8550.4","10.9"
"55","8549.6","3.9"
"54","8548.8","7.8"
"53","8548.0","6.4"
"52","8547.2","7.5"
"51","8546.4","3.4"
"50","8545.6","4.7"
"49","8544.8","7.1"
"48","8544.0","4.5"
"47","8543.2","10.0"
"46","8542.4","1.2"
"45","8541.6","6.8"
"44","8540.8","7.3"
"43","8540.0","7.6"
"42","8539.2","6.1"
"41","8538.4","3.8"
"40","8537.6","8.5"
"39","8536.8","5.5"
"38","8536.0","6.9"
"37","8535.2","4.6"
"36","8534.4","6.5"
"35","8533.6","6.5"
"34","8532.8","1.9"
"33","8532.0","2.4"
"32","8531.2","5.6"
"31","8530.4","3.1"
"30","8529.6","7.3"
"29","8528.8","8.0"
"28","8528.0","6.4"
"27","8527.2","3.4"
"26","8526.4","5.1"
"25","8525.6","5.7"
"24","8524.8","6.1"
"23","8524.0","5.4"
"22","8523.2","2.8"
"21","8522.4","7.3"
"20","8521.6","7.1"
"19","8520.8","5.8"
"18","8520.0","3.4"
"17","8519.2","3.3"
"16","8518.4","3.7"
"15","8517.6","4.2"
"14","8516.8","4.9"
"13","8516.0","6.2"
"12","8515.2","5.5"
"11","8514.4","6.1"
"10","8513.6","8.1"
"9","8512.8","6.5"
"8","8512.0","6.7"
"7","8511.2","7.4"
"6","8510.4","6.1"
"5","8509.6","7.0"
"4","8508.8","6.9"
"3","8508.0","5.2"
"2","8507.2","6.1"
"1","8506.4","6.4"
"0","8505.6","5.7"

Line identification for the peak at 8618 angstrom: [N II]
